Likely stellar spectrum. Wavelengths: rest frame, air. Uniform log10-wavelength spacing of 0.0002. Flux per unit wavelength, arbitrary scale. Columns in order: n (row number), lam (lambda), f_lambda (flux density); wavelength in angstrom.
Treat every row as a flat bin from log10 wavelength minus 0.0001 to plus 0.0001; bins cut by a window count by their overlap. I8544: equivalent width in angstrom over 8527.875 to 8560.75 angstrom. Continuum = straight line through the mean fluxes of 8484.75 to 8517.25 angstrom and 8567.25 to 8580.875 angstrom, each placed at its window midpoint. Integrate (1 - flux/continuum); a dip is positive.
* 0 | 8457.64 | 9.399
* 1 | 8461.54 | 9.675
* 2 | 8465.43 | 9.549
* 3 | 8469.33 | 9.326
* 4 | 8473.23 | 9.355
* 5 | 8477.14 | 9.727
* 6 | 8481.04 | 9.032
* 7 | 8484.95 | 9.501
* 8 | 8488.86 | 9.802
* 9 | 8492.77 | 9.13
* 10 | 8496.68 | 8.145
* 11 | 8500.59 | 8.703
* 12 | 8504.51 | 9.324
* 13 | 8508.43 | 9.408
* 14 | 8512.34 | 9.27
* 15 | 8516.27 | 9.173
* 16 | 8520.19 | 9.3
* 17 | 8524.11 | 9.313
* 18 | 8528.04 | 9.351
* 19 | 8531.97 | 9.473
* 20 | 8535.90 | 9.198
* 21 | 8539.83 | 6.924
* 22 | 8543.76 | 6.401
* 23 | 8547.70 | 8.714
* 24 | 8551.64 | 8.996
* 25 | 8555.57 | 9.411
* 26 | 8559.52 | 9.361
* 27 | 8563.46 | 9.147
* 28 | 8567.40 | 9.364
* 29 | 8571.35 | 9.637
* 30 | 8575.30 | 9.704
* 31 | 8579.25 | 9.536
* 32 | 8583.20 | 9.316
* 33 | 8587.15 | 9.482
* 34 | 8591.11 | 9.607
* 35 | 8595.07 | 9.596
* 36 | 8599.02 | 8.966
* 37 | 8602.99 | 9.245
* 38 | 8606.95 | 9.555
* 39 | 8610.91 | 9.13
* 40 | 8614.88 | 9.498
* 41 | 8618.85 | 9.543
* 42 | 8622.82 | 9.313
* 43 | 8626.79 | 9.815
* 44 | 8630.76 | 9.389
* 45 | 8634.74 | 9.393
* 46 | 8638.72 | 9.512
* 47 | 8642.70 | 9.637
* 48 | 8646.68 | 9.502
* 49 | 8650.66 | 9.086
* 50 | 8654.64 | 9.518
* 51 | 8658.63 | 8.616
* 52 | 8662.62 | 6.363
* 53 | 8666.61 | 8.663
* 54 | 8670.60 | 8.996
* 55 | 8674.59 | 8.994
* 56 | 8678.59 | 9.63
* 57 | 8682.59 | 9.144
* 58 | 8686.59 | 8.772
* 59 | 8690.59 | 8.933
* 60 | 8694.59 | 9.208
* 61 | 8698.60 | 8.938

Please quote 2.8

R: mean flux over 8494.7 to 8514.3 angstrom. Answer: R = 8.97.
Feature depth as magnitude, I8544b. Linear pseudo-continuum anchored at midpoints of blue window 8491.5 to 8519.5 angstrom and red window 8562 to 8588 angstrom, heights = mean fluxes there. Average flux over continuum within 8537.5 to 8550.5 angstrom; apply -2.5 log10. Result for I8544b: 0.23 mag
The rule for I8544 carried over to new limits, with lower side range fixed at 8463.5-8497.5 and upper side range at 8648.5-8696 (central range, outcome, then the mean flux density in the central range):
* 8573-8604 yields -1.4 angstrom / 9.44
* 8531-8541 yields 0.7 angstrom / 8.57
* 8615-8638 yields -1.4 angstrom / 9.49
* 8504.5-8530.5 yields -0.2 angstrom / 9.31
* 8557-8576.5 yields -0.7 angstrom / 9.43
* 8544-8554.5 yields 0.7 angstrom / 8.5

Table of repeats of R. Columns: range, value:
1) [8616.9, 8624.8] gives 9.43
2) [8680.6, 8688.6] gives 8.96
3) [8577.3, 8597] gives 9.51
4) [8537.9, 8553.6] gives 7.76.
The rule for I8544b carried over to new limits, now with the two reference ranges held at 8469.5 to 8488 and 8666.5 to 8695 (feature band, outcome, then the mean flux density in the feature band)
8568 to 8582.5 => -0.04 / 9.57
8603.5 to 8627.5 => -0.03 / 9.45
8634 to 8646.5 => -0.05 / 9.52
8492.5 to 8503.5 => 0.09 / 8.65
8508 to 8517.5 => 0.01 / 9.27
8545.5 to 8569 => 0.02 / 9.14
